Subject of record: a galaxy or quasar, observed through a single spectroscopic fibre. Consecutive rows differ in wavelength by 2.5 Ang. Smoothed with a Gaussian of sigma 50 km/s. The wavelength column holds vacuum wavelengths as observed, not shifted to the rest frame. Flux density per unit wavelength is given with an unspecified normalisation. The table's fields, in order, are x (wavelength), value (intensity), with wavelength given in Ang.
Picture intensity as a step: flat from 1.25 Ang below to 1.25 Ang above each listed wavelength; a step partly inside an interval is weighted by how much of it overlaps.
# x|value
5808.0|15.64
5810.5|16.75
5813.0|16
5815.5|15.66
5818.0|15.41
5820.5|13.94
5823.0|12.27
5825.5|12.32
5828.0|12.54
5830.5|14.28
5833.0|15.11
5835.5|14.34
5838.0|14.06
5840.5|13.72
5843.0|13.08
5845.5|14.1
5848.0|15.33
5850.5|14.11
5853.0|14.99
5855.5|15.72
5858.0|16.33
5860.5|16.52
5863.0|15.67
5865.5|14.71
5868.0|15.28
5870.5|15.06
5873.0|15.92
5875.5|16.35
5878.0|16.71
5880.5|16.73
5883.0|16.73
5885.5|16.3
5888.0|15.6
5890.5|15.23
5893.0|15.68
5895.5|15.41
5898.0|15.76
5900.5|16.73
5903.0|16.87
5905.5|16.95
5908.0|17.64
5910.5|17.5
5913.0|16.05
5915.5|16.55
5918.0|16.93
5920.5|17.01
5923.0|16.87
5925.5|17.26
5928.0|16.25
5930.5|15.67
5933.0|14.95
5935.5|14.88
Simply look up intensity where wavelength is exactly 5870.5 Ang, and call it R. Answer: 15.06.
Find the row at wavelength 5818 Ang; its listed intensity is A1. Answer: 15.41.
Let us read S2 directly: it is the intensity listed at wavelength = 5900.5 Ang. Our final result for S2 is 16.73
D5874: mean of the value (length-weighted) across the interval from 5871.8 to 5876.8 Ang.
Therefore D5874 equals 16.1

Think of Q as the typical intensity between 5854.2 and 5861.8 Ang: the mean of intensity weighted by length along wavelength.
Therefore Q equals 16.2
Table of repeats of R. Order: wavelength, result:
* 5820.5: 13.94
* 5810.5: 16.75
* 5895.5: 15.41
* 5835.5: 14.34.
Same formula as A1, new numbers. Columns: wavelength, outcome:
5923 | 16.87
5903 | 16.87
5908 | 17.64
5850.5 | 14.11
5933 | 14.95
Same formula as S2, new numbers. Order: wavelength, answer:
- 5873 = 15.92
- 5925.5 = 17.26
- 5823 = 12.27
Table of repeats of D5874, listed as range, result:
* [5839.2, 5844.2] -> 13.4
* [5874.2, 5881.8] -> 16.6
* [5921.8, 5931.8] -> 16.5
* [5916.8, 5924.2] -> 16.9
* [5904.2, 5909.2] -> 17.3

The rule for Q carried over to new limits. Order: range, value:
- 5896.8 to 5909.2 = 16.8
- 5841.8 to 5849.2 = 14.2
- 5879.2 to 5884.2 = 16.7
